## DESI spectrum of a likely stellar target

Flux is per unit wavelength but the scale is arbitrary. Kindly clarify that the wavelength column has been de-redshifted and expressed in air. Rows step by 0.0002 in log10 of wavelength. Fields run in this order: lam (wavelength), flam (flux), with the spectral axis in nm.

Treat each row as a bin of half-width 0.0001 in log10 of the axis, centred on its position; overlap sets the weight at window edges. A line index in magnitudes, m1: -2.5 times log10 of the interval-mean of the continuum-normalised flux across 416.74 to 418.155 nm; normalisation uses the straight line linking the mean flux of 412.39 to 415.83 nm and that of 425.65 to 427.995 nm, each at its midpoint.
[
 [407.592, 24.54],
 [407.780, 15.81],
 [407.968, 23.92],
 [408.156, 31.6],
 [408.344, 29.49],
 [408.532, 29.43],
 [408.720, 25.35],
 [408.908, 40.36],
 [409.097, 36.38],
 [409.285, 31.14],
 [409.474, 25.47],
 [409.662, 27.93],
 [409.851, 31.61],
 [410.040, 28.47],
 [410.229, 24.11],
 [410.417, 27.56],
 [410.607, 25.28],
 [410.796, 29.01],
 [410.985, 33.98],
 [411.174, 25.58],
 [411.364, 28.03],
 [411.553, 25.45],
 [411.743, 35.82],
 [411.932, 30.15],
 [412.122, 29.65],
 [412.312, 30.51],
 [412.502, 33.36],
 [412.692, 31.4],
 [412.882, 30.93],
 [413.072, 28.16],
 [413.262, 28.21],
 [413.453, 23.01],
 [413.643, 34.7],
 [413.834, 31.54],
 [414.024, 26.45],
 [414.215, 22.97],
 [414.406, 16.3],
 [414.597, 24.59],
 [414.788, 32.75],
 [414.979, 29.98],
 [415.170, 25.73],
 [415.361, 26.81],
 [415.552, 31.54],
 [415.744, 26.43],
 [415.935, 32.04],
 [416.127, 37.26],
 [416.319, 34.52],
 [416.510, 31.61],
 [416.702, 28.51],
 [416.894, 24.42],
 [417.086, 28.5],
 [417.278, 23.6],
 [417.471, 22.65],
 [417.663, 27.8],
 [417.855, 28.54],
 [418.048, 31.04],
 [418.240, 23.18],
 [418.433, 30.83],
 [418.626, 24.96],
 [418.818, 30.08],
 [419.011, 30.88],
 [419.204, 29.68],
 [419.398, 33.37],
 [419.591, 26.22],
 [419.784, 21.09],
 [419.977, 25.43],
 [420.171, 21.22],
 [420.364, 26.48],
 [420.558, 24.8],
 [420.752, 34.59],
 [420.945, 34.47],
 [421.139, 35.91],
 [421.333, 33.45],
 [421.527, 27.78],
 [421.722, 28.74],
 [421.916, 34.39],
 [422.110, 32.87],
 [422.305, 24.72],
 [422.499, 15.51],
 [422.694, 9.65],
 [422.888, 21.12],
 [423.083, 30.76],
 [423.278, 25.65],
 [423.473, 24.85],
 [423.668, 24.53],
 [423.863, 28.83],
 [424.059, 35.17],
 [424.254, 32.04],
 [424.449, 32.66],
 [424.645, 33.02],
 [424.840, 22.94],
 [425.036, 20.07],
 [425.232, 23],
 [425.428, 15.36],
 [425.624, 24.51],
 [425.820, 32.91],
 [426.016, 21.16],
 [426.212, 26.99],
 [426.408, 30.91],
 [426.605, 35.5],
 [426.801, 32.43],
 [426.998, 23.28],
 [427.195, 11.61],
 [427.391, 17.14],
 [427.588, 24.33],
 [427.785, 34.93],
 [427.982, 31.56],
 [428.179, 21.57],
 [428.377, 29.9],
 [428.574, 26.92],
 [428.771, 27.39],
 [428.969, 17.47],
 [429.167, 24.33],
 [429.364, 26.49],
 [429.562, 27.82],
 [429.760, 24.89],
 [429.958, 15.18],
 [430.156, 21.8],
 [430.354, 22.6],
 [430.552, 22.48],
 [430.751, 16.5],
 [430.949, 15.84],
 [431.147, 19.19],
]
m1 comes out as 0.04 mag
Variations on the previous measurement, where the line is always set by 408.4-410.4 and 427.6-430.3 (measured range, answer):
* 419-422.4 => -0.074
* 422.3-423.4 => 0.261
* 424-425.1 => -0.119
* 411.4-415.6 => 0.014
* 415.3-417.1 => -0.073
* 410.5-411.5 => 0.050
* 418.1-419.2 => -0.021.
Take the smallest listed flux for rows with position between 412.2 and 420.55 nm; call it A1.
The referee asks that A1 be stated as 16.3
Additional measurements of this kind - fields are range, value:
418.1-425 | 9.65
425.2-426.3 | 15.36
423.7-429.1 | 11.61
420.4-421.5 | 24.8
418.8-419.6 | 26.22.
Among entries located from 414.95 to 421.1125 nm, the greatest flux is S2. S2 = 37.26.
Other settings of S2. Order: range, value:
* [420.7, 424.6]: 35.91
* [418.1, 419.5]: 33.37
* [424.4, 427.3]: 35.5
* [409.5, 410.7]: 31.61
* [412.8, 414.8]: 34.7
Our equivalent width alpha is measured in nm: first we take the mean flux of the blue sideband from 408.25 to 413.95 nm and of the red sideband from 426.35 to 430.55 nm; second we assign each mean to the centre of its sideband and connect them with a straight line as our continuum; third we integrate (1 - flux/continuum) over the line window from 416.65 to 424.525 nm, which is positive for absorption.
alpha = -0.13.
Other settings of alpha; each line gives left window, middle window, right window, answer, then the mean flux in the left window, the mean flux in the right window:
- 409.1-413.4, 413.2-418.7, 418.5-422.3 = 0.239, 29.3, 29.2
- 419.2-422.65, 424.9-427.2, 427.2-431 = -0.018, 28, 23.4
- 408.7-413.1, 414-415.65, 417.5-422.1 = 0.175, 29.9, 28.9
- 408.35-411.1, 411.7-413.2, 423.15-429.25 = -0.098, 29.7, 26.2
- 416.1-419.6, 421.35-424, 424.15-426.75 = 0.191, 28.7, 27.1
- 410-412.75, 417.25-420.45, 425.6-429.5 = 0.095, 29.2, 26.1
